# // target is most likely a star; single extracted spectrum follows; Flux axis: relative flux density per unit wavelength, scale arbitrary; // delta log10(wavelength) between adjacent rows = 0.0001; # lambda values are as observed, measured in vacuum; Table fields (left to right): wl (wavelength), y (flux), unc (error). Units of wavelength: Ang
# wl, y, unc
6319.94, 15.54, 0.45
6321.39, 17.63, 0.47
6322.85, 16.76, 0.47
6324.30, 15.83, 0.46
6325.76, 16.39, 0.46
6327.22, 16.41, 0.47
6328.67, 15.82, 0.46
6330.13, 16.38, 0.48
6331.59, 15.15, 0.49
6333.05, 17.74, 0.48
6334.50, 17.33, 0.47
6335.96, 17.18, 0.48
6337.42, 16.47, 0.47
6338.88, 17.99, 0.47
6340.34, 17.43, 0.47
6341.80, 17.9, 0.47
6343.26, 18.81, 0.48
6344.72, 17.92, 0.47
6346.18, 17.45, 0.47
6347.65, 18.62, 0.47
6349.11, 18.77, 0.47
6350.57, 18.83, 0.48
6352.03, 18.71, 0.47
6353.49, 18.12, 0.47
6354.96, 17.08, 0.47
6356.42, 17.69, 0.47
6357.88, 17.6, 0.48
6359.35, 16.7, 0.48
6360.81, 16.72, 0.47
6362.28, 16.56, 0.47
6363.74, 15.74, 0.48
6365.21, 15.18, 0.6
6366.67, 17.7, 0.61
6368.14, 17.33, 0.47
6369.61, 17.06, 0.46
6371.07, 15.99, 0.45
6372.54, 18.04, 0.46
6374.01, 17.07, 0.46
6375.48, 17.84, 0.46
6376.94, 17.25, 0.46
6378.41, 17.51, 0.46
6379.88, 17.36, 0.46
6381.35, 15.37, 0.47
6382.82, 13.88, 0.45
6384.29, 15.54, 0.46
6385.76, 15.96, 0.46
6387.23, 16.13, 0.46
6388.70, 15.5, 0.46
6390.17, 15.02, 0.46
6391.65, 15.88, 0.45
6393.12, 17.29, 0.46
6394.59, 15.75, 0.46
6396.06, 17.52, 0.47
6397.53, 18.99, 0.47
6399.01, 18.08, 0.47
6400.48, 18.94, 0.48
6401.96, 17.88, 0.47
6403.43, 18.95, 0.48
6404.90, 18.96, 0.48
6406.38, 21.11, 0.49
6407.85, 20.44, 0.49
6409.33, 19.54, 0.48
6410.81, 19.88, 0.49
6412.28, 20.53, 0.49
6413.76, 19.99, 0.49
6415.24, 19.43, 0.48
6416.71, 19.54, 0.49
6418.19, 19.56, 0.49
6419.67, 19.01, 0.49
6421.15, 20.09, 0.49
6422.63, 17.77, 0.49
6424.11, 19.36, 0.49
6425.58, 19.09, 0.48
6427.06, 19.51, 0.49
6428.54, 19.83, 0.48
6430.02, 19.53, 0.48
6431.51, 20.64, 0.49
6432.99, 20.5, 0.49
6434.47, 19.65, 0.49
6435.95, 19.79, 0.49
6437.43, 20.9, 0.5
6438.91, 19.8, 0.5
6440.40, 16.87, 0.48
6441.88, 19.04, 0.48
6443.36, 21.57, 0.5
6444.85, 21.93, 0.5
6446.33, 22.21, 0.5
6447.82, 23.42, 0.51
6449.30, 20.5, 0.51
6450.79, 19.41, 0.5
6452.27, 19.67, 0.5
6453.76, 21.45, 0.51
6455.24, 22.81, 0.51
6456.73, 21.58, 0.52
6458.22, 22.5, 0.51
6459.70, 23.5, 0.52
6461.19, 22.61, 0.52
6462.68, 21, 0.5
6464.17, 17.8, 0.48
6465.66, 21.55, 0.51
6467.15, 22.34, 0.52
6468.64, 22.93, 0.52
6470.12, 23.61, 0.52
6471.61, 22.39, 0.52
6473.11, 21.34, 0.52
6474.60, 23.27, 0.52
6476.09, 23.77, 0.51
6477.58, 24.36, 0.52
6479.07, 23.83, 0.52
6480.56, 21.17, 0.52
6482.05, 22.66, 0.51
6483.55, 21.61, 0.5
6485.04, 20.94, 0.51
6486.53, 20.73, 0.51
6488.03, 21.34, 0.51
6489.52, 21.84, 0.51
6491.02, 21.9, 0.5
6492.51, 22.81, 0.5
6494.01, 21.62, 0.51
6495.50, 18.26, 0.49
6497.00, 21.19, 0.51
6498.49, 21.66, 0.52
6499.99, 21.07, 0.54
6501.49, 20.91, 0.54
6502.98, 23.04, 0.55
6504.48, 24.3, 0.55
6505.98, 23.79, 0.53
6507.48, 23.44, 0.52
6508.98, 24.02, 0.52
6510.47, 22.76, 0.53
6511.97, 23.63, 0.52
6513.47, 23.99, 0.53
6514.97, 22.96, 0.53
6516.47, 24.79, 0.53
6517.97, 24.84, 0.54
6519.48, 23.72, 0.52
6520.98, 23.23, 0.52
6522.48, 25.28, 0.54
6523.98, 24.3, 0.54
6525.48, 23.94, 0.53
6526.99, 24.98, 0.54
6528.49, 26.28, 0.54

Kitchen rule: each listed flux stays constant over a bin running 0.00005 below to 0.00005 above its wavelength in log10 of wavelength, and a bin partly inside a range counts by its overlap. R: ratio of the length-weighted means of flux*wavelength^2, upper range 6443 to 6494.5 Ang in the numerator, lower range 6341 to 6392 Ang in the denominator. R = 1.33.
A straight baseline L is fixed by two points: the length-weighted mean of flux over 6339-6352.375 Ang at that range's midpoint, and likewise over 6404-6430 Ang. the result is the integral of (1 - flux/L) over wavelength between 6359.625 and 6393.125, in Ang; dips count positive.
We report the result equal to 4.3 Ang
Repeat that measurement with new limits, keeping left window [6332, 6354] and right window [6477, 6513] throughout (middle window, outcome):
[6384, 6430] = 3.0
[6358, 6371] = 1.3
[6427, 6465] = 0.2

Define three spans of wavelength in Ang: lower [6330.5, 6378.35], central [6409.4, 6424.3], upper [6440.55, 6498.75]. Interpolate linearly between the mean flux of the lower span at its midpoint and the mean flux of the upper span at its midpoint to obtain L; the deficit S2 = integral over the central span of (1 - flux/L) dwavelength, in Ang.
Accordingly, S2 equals 0.1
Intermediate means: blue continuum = 17.4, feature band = 19.5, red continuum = 21.7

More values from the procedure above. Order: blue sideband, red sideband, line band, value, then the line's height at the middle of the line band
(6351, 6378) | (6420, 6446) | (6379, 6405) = 2.06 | 18.2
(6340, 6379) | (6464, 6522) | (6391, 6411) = 0.58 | 19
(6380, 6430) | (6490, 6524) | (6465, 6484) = -1.15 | 21.4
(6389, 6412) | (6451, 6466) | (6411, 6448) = -0.20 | 19.8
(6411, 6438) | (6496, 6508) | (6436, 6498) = -1.21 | 21.1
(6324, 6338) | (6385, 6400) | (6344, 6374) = -1.48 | 16.6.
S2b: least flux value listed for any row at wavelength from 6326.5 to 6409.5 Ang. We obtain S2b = 13.88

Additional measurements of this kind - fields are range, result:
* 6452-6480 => 17.8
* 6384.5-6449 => 15.02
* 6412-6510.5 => 16.87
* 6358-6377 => 15.18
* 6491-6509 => 18.26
